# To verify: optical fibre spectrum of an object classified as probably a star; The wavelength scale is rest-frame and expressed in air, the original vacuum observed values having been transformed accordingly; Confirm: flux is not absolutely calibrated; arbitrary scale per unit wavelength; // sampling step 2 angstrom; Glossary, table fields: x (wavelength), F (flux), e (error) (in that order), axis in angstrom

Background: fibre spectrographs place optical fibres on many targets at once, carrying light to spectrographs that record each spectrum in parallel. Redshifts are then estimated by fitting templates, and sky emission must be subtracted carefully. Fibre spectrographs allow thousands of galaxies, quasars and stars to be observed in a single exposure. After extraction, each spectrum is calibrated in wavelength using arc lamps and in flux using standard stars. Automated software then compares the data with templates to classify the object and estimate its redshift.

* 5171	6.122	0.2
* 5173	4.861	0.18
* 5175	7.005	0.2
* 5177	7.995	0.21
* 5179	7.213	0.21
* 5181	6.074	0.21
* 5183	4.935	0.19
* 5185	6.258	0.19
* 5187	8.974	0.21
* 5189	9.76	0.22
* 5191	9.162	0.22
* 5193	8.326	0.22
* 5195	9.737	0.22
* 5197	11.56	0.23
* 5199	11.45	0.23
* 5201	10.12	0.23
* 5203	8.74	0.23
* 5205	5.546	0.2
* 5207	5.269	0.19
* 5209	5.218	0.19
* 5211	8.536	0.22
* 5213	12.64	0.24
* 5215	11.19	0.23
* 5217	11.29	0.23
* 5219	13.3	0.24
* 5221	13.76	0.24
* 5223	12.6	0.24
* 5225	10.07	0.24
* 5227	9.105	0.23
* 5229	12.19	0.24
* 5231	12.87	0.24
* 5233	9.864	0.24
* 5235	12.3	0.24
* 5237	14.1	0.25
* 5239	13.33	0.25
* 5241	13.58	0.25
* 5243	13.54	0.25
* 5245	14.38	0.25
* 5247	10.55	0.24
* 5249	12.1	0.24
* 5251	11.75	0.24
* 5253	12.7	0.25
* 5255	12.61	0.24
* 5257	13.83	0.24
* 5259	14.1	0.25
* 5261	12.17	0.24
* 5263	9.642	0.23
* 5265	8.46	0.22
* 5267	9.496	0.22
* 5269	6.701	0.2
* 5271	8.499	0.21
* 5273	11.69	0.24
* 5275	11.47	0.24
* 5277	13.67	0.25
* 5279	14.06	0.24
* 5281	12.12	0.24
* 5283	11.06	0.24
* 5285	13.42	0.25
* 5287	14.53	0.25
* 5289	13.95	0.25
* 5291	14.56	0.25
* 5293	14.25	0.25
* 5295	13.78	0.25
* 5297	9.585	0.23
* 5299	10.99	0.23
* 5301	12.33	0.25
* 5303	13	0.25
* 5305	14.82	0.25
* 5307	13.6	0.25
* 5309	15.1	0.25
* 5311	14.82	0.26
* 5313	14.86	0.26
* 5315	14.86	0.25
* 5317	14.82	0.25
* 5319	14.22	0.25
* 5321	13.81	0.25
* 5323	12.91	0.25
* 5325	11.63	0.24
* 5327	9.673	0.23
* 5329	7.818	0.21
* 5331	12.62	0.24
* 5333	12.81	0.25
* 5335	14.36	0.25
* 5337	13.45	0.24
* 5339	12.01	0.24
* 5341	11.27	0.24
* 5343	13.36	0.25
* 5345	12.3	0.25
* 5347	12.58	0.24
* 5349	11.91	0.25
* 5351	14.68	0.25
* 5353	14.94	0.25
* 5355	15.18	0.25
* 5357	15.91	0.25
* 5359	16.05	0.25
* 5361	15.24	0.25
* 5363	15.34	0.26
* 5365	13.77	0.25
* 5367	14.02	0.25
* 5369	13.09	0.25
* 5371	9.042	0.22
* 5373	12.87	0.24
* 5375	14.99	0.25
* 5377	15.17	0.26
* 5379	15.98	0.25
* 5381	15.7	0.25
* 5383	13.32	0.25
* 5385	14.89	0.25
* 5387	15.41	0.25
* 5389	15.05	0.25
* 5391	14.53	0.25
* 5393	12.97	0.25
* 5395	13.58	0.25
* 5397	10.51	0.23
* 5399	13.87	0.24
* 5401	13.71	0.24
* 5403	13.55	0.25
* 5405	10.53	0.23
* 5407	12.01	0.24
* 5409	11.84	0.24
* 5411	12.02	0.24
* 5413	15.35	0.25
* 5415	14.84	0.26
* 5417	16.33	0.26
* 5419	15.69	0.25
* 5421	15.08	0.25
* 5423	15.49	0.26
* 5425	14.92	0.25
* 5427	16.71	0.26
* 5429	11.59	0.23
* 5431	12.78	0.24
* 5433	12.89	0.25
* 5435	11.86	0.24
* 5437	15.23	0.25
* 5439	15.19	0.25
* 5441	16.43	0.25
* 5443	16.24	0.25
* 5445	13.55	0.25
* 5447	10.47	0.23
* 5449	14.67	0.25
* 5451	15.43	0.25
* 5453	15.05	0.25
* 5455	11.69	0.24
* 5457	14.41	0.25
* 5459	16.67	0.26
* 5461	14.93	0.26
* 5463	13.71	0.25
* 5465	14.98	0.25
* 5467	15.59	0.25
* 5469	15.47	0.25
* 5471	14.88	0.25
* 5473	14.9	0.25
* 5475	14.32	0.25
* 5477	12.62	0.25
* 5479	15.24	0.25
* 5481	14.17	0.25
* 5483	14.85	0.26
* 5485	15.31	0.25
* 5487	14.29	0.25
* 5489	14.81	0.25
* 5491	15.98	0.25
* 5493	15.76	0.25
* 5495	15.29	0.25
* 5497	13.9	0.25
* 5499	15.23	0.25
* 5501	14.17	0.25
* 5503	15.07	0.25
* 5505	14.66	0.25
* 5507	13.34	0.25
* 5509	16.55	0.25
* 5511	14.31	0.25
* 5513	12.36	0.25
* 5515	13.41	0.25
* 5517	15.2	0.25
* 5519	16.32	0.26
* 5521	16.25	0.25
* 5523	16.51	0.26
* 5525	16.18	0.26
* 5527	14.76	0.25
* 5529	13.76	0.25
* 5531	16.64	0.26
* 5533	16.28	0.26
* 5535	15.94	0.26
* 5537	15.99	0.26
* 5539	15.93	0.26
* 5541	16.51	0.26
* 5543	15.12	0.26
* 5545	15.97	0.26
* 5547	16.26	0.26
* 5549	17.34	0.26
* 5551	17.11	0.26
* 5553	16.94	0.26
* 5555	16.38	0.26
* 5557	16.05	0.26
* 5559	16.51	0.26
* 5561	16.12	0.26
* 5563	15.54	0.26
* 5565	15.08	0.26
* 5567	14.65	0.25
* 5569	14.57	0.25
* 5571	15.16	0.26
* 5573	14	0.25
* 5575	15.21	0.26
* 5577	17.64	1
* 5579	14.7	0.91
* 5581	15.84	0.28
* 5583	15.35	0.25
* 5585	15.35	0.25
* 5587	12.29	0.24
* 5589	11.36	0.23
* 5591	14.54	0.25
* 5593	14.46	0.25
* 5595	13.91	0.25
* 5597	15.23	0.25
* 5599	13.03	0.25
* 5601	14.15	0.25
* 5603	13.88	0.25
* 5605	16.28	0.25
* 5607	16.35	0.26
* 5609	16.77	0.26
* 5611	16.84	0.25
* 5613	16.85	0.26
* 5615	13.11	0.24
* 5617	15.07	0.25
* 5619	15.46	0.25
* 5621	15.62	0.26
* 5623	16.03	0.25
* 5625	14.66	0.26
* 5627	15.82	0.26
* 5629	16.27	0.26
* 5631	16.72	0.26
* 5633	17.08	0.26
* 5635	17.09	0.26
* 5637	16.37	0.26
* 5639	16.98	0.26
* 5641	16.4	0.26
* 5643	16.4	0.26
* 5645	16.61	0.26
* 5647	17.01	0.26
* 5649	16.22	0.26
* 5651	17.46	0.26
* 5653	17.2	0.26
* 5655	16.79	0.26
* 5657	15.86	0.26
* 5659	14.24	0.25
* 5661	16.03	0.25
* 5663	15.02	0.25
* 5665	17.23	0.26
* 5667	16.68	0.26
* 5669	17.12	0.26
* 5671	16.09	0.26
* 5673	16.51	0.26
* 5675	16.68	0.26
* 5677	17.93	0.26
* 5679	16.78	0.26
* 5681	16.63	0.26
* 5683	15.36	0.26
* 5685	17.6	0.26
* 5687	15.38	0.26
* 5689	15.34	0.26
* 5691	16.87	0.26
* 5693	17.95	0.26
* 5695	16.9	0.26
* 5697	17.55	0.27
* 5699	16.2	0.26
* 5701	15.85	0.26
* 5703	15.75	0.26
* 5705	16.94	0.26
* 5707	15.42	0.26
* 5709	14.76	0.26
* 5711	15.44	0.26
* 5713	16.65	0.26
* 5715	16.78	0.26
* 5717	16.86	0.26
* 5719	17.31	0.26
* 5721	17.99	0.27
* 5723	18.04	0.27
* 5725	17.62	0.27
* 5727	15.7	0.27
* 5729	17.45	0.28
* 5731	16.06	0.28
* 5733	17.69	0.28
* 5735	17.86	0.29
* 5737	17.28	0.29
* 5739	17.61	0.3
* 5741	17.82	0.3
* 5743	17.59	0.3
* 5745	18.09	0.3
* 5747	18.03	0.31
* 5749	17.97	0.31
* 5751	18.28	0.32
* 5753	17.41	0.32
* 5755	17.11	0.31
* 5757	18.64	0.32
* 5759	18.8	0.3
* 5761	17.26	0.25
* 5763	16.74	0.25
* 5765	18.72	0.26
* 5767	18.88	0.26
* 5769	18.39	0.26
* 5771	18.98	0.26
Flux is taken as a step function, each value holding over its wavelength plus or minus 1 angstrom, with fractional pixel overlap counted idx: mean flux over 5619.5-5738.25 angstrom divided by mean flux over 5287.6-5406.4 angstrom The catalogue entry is 1.23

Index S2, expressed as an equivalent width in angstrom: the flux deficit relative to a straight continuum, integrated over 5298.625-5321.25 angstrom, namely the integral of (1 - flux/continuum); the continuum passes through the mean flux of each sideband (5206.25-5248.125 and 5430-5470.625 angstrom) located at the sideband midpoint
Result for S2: -2.7 angstrom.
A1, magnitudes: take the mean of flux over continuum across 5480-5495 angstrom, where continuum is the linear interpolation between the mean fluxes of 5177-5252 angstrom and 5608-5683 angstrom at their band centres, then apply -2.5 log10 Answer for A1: -0.07 mag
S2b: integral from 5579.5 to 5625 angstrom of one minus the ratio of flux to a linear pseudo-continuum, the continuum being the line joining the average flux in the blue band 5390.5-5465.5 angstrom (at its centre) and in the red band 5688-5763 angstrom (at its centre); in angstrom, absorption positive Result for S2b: 2.6 angstrom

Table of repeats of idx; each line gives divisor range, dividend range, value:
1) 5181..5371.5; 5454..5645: 1.28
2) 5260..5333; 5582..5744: 1.31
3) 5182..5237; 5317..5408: 1.36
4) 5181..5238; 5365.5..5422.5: 1.39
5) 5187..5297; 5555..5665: 1.37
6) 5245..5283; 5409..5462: 1.25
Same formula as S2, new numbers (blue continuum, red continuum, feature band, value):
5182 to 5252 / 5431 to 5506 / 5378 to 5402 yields -1.50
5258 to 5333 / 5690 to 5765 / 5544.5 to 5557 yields -1.17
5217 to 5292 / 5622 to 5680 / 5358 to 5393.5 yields -2.35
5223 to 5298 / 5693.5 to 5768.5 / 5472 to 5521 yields -0.16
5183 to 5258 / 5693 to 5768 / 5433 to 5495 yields -3.31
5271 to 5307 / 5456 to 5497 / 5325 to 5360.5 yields 1.11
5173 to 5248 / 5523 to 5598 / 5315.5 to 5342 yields -1.42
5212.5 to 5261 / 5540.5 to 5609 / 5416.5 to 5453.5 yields -1.03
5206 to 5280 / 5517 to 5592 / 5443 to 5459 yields 0.25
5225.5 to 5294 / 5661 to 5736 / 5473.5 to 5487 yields -0.03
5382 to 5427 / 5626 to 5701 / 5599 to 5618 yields 0.76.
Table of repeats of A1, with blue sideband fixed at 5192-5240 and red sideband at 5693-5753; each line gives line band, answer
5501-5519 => -0.011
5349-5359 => -0.210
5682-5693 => 0.020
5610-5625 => 0.012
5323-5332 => 0.121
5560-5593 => 0.024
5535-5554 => -0.110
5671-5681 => -0.027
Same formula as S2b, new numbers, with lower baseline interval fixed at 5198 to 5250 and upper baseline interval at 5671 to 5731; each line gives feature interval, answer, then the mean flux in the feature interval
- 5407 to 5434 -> -1.7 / 14.2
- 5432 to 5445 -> -1.0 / 14.6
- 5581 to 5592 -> 0.9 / 14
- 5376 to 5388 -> -2.0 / 15.1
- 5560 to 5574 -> 0.0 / 15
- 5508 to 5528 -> -1.0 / 15.2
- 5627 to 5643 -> -0.8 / 16.6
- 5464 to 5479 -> -0.8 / 14.7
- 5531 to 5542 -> -1.1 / 16.2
